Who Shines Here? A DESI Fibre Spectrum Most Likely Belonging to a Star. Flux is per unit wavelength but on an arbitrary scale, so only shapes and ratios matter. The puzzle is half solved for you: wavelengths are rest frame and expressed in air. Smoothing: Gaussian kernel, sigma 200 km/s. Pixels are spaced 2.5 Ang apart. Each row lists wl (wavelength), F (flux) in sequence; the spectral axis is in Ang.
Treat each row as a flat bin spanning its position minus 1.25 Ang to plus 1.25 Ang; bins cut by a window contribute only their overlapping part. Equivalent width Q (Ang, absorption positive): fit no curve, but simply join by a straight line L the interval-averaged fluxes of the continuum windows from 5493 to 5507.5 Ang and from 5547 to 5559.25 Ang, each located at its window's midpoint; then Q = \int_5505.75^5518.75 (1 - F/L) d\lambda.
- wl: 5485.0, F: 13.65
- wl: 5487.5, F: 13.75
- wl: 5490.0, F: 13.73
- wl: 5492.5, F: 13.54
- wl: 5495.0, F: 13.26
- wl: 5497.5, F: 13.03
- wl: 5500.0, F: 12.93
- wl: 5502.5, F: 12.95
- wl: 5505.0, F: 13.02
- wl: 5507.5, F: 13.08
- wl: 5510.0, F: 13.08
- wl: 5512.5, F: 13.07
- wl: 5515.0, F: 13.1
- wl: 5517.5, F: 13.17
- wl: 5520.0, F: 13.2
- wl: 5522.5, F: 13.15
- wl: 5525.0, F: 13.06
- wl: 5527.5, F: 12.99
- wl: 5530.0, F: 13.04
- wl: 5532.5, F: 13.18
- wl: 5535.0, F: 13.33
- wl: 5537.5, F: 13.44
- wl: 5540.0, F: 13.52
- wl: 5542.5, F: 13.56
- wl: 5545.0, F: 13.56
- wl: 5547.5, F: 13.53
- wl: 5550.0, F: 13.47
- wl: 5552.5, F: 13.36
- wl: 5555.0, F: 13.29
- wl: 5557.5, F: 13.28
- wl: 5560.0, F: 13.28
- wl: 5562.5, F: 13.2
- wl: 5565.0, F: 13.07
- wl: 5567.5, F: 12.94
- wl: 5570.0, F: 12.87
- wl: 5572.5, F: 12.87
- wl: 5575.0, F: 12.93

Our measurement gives 0.0 Ang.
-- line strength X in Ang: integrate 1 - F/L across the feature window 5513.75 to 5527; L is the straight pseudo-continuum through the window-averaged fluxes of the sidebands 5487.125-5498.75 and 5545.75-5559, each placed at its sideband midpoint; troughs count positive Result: 0.3 Ang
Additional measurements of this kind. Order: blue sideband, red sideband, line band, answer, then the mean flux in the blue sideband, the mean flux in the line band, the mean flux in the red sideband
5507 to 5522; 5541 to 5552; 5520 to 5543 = 0.16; 13.1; 13.2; 13.5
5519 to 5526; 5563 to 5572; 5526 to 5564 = -0.81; 13.1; 13.3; 13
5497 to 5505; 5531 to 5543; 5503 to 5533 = 0.18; 13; 13.1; 13.4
